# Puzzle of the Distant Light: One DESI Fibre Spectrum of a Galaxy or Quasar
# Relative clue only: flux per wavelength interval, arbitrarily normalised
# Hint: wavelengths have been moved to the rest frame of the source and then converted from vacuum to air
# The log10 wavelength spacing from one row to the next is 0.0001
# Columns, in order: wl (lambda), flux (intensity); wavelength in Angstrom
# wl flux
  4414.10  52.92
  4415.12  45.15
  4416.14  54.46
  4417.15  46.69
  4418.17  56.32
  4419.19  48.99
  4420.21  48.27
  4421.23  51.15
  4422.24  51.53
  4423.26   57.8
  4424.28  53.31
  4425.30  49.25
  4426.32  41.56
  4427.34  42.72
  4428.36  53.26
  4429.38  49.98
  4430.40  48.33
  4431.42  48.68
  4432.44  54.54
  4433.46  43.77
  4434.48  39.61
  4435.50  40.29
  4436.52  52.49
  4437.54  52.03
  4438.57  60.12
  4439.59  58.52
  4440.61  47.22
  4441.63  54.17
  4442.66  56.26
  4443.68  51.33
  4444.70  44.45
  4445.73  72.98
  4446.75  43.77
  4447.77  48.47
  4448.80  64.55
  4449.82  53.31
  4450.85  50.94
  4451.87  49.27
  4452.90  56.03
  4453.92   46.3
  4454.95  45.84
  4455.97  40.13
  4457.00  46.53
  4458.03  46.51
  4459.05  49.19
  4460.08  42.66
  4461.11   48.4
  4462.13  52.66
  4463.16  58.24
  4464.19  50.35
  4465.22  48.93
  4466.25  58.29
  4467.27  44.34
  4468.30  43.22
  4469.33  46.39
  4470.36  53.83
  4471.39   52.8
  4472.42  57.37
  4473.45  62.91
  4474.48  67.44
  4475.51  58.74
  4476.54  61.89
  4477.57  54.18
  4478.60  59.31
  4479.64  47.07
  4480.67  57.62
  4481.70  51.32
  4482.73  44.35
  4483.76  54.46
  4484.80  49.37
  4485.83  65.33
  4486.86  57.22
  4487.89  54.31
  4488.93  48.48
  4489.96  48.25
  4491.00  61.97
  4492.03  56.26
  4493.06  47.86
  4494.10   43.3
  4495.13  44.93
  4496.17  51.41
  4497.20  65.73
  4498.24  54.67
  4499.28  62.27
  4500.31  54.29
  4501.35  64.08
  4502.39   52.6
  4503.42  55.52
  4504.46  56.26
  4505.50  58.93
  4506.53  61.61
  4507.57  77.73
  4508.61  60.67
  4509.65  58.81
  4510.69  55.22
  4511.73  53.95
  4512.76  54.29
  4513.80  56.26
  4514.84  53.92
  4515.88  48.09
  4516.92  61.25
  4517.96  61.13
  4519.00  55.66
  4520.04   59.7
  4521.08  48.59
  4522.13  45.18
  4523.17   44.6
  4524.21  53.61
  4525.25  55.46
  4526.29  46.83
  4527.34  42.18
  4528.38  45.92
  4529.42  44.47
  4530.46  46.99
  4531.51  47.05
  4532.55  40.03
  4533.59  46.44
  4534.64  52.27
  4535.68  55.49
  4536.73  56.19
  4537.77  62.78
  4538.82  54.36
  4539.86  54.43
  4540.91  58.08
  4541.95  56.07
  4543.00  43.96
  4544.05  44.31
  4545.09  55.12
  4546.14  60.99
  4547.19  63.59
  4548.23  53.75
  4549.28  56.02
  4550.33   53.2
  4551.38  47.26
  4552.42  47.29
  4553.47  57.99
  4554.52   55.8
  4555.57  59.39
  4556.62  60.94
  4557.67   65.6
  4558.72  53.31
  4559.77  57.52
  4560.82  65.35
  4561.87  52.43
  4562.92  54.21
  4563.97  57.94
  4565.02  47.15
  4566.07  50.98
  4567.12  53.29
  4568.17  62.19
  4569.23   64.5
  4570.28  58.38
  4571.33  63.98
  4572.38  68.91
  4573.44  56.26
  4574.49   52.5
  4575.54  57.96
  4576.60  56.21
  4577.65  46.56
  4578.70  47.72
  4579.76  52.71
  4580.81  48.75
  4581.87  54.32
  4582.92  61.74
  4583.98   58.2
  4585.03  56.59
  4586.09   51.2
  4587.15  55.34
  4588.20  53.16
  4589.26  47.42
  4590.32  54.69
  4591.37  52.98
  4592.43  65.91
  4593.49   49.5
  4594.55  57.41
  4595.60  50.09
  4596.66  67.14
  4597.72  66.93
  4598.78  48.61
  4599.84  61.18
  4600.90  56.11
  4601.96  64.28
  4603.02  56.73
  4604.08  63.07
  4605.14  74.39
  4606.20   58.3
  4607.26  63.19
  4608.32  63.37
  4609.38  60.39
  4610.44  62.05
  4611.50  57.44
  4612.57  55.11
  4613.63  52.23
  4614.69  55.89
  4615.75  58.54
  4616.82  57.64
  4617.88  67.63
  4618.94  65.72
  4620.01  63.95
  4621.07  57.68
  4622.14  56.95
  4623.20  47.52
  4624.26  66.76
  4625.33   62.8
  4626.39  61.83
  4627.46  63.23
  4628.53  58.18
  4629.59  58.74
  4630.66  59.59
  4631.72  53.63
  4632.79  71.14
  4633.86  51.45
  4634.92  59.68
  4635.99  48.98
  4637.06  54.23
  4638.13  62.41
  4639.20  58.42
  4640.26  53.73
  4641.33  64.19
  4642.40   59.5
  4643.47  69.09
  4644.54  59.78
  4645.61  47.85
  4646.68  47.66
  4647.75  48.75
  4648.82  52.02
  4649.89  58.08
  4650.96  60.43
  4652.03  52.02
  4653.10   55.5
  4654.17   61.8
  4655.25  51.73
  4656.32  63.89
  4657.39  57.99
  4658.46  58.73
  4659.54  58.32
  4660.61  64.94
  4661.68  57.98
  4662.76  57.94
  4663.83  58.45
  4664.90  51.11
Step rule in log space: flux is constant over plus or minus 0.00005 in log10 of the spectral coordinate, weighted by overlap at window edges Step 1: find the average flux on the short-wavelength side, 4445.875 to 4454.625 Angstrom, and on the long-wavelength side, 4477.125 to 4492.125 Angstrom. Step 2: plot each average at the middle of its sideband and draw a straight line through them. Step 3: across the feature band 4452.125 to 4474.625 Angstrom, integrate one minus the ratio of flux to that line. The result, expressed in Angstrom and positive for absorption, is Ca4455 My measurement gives 1.0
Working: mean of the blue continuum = 52.4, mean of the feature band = 50.5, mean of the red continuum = 53.9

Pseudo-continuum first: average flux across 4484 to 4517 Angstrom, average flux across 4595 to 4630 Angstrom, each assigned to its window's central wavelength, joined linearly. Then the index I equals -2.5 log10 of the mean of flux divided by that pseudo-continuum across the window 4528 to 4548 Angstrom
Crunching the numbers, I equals 0.10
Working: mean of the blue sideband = 56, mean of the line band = 52.1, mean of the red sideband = 60.1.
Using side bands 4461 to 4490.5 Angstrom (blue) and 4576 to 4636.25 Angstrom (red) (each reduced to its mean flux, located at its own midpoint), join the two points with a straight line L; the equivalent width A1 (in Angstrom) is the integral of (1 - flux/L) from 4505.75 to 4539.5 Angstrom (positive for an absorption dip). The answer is 1.1 Angstrom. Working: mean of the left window 53.8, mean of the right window 57.9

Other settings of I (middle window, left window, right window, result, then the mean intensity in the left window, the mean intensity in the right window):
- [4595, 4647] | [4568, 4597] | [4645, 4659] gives -0.07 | 56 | 55.1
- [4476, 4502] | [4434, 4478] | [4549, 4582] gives -0.03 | 51.9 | 55.8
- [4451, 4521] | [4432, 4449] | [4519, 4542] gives -0.06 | 51.8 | 50.8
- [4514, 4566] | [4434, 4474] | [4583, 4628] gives 0.04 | 51.1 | 58.8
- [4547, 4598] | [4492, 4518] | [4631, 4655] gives 0.01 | 56.5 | 56.8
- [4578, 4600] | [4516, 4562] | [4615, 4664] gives 0.01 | 53.3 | 58.4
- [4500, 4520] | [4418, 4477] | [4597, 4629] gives -0.06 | 51.3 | 60.3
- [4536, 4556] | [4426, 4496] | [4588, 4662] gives 0.01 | 51.6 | 58.4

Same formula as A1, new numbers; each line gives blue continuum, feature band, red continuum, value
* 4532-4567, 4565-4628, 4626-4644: -0.9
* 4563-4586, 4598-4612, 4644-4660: -1.3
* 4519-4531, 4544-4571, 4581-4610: -1.7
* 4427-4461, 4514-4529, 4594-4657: 0.6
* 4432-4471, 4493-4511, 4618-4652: -1.6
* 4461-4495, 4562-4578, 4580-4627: 0.1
